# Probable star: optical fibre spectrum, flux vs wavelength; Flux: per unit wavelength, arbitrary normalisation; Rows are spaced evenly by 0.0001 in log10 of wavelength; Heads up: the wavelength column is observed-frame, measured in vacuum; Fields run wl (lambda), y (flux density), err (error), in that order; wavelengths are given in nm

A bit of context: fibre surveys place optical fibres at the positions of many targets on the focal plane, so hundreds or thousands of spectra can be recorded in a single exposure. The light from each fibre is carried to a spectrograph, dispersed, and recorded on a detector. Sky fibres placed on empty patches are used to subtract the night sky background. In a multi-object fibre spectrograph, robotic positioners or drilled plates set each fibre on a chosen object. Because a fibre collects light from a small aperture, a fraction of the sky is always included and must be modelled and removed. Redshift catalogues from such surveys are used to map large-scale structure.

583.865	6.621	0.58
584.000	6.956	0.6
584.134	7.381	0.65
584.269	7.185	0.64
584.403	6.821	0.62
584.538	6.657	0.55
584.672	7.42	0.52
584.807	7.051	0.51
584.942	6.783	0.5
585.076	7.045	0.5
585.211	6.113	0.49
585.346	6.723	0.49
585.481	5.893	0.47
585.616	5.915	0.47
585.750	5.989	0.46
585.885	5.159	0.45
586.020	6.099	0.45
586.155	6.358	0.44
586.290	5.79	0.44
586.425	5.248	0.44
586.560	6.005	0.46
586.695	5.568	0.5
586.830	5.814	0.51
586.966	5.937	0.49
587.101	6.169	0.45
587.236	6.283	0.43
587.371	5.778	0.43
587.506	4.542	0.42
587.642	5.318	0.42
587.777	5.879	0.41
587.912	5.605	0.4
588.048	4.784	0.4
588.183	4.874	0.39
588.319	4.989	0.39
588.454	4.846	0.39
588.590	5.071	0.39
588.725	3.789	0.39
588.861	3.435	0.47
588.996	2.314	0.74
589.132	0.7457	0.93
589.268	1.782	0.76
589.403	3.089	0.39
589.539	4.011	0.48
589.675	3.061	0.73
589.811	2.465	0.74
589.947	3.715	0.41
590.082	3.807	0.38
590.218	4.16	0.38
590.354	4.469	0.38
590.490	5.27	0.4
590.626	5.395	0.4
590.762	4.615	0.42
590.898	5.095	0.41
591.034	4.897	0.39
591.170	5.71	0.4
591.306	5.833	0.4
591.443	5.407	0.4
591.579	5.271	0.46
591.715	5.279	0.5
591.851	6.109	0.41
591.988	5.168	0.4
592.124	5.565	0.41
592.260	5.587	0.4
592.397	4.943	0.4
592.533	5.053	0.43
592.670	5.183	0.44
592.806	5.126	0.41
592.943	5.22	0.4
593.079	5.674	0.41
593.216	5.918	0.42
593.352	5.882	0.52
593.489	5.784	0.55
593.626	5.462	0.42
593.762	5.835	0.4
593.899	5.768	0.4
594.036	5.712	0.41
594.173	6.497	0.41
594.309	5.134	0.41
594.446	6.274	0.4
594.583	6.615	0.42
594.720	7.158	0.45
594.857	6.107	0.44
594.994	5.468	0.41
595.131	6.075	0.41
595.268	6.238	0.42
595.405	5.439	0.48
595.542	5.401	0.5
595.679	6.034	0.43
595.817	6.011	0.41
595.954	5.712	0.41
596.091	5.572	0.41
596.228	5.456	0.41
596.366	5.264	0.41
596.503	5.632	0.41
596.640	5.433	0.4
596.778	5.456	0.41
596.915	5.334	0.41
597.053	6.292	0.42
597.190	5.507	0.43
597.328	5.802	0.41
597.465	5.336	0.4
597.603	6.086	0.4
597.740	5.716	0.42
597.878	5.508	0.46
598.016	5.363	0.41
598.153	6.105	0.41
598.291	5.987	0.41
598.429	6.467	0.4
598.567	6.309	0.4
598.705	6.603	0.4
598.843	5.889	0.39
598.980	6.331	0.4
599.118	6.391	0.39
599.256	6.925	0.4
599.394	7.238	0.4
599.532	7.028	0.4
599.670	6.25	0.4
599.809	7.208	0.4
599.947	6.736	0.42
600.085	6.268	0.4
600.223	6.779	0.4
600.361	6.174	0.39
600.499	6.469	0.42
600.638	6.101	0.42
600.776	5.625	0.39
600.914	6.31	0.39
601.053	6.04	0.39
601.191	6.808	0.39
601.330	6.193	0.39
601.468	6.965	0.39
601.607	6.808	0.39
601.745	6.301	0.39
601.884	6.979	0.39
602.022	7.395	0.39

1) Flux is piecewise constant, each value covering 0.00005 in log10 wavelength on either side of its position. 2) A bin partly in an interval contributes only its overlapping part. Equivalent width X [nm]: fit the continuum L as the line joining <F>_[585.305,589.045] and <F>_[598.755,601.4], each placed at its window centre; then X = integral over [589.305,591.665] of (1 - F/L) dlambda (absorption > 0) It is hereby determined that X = 0.50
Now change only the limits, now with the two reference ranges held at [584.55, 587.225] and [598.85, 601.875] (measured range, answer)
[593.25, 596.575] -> 0.28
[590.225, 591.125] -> 0.20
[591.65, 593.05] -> 0.22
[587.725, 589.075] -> 0.37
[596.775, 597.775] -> 0.11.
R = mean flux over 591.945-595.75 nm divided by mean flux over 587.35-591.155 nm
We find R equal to 1.36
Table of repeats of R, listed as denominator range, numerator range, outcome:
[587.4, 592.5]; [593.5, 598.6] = 1.29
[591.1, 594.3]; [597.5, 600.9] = 1.13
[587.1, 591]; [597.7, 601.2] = 1.47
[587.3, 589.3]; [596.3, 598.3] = 1.31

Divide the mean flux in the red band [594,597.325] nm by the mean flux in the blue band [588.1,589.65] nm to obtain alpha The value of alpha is 1.6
